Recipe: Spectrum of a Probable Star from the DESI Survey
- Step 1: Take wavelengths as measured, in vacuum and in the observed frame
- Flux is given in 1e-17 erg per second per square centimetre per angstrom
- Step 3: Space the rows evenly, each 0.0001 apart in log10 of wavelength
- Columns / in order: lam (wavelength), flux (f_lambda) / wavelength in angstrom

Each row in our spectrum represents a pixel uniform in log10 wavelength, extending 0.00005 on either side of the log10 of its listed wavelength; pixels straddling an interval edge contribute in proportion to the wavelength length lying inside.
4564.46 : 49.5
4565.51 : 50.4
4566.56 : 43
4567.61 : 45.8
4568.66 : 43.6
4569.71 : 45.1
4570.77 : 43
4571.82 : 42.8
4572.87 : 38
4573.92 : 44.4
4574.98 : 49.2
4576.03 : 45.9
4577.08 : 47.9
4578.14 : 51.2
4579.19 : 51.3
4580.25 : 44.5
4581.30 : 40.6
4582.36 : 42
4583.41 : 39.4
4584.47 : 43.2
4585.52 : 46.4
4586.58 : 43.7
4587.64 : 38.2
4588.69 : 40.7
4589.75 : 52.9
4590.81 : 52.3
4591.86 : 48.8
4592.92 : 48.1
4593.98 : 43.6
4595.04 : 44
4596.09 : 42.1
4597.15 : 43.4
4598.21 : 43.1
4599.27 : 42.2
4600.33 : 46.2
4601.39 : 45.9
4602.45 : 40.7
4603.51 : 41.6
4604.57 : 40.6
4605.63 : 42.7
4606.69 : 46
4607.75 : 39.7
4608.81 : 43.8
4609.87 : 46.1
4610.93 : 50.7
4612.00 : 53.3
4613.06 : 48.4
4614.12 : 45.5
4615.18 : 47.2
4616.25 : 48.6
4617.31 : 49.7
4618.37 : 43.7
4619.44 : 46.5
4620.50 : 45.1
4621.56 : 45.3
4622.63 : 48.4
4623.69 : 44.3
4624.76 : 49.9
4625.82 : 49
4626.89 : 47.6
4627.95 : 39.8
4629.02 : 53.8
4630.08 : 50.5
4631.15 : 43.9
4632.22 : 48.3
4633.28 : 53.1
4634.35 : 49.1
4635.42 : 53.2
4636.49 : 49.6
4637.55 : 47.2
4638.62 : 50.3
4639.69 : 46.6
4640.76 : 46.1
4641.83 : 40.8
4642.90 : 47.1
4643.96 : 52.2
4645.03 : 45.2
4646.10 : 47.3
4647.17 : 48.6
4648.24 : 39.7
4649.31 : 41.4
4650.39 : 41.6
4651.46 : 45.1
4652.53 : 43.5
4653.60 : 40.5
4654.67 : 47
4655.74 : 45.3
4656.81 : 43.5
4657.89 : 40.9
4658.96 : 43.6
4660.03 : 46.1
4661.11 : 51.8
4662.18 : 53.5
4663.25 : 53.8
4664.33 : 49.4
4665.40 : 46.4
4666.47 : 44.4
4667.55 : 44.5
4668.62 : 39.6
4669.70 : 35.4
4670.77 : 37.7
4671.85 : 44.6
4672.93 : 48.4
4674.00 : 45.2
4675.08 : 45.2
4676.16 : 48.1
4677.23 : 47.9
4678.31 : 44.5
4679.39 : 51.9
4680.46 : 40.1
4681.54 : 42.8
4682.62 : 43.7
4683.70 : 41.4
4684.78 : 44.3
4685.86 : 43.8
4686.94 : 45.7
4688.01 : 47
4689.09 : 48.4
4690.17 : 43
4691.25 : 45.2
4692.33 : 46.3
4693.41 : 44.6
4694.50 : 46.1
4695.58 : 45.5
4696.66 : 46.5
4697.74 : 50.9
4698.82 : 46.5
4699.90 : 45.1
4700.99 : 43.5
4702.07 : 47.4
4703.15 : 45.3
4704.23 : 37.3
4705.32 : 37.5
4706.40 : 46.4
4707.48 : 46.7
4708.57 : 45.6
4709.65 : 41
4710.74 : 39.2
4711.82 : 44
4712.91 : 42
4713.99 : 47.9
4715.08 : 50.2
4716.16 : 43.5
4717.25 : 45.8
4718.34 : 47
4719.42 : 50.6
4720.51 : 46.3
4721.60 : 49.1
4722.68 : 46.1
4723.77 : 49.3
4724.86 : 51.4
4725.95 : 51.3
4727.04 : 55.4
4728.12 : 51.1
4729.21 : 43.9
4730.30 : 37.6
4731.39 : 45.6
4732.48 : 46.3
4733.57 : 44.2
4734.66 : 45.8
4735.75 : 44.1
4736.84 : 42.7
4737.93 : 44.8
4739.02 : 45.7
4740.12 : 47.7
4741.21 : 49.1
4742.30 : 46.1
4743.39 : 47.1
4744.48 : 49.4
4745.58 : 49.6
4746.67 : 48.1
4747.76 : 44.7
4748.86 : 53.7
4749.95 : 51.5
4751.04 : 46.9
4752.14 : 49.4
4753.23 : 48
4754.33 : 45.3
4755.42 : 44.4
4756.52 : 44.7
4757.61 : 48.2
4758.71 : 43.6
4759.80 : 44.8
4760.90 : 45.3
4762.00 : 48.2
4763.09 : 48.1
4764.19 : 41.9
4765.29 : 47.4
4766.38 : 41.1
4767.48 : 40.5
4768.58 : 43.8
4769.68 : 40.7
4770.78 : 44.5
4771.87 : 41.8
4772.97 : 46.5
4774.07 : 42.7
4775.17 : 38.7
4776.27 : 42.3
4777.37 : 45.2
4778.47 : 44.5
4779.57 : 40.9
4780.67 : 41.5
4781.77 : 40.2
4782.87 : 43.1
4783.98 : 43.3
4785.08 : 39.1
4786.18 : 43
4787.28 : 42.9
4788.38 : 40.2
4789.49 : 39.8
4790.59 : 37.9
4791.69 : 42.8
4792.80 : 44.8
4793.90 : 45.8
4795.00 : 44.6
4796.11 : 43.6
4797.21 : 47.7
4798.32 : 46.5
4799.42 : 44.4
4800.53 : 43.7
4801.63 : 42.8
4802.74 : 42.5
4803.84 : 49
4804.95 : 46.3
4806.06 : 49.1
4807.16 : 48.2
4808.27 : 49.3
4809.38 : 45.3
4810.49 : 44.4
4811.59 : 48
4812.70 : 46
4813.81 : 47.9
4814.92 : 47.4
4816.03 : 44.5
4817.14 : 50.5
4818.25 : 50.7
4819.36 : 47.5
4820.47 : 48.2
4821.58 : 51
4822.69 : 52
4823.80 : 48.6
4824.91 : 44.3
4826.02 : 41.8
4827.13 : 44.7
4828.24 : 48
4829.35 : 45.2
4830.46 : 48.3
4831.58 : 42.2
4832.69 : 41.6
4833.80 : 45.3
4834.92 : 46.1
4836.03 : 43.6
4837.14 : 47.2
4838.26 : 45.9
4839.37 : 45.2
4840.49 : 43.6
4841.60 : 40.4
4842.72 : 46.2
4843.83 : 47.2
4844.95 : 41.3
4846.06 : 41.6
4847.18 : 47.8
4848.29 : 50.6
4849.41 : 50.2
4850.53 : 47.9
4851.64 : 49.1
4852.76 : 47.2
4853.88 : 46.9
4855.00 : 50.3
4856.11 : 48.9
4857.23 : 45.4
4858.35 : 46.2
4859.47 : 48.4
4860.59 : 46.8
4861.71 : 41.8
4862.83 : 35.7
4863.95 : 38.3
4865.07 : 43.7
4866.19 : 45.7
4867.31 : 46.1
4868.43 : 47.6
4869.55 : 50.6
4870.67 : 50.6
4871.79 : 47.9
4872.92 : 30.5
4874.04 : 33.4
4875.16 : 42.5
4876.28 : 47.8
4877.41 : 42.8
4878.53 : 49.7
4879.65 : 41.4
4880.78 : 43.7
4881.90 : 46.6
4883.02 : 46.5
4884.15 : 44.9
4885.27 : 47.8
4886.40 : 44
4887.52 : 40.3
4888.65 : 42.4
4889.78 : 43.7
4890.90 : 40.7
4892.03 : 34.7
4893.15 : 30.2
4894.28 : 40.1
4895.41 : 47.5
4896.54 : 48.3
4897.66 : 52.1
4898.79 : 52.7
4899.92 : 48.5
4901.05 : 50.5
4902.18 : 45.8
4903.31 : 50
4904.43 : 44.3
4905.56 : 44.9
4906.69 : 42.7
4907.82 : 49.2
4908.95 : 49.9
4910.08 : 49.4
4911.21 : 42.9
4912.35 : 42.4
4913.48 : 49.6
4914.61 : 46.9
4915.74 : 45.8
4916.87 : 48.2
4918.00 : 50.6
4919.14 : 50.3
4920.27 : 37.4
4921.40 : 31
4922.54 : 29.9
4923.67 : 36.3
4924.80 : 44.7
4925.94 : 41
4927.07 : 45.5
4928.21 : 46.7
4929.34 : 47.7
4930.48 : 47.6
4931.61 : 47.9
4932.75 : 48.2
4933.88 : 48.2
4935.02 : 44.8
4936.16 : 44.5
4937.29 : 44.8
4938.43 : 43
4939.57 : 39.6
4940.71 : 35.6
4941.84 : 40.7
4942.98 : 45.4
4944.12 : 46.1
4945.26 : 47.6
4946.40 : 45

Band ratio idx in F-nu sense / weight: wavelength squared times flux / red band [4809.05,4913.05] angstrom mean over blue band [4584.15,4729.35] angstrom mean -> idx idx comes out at 1.1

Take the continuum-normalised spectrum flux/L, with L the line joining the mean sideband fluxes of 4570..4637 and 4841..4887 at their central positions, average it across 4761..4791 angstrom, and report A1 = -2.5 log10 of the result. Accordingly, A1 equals 0.07 mag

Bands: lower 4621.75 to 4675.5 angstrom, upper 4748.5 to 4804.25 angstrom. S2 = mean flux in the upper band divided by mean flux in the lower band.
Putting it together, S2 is 0.96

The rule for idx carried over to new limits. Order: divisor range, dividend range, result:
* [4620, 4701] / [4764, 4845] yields 1.03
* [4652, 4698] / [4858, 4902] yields 1.06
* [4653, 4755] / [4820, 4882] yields 1.05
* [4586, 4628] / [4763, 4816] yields 1.04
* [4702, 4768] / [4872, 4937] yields 1.03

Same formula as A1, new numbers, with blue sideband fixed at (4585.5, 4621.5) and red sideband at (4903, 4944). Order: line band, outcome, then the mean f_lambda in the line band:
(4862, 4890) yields 0.019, 43.7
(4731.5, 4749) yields -0.040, 46.6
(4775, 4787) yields 0.067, 42.1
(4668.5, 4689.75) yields 0.018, 44.4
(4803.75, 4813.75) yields -0.059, 47.2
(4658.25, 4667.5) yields -0.073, 48.3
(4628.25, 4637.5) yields -0.104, 49.8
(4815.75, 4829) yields -0.071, 47.7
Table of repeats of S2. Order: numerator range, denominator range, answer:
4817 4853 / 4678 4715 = 1.04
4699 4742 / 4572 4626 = 1.01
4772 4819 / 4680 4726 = 0.98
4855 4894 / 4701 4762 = 0.94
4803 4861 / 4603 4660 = 1.01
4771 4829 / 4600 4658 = 0.97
